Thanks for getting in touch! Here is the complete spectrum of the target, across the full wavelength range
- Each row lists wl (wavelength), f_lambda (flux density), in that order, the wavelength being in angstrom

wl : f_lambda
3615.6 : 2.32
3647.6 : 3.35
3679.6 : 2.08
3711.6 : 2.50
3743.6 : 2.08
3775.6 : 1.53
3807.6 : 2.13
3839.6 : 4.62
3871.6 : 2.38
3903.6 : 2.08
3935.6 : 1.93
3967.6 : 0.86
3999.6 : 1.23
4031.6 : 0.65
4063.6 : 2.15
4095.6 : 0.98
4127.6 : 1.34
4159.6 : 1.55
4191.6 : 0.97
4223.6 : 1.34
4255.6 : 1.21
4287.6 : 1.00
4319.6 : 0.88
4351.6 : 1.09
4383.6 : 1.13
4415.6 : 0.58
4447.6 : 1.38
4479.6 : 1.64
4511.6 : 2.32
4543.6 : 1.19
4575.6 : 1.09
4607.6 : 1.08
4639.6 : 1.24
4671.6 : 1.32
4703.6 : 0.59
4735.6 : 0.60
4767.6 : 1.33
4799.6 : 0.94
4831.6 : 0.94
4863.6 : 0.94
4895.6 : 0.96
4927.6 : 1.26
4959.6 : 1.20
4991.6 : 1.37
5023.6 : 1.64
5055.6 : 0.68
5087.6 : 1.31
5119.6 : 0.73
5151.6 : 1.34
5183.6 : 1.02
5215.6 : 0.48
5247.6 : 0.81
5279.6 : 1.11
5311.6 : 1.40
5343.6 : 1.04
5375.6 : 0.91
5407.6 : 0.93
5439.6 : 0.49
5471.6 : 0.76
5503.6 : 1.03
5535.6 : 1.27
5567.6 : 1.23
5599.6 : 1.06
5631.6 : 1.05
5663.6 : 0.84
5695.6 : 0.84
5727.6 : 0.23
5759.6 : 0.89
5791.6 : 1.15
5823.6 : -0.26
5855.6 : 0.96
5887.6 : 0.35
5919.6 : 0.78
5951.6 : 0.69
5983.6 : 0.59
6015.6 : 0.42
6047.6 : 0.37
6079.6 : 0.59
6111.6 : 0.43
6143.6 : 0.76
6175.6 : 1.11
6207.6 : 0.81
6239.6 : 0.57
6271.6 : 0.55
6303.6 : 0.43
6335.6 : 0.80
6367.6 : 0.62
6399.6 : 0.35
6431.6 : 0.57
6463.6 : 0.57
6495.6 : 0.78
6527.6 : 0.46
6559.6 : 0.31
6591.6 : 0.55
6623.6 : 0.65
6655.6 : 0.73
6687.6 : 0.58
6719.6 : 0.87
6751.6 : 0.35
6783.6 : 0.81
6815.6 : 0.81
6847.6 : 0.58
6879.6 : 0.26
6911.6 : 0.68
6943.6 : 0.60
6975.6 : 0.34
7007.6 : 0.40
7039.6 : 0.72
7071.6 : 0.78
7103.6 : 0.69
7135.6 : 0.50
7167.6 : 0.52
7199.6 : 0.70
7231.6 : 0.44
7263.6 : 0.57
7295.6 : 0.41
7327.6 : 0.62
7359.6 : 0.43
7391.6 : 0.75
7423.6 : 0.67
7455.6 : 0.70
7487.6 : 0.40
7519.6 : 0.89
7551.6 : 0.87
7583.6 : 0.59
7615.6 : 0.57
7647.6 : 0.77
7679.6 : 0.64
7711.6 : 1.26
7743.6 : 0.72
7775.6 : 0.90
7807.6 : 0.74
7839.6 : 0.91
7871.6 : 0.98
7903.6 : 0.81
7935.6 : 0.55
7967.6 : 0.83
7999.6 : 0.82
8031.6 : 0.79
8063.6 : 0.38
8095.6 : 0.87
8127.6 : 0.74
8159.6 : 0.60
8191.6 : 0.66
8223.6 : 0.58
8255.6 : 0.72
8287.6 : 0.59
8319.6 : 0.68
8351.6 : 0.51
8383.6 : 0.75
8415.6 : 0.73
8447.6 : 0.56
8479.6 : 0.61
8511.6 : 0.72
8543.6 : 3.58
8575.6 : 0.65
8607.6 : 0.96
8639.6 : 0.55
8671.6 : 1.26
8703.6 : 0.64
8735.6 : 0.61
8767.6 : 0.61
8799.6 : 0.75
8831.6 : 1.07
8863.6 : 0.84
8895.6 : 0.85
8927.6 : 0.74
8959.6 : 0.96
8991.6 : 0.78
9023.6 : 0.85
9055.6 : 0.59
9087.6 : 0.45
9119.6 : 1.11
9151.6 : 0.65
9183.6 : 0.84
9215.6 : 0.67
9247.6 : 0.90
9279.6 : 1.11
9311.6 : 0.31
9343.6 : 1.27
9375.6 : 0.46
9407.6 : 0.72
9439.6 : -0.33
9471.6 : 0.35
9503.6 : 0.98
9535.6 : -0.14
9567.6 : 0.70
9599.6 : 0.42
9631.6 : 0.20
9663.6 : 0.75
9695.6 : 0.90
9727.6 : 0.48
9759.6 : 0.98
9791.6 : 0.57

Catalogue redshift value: 1.29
